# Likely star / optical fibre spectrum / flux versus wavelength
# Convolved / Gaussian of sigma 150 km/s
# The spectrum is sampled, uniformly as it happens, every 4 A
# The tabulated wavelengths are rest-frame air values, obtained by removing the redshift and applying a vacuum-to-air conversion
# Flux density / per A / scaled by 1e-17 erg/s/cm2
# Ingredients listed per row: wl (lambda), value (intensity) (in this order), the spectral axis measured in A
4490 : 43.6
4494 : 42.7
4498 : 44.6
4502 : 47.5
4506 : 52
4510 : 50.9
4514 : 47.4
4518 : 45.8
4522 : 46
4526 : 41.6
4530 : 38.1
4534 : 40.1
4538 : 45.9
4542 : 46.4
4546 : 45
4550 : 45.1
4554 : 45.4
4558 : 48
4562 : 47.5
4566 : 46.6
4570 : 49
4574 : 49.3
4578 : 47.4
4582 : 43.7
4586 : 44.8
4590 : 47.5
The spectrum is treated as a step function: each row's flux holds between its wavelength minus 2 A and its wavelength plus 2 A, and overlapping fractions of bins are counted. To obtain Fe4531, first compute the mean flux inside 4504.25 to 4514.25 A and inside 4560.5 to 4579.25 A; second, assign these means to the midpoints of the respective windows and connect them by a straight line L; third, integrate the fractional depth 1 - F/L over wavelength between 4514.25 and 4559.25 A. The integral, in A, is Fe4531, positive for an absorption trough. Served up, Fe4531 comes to 4.6 A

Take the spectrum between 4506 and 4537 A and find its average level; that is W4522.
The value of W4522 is 44.8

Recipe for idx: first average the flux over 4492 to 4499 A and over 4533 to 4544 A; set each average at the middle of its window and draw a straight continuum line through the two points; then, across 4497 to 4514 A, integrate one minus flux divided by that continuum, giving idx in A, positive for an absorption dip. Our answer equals -2.0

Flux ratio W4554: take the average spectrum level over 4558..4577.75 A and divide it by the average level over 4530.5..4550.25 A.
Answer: 1.09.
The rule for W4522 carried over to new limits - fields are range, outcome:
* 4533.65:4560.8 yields 45.5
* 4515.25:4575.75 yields 45.3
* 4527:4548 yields 43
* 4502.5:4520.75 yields 48.8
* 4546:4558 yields 45.7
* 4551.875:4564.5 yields 46.9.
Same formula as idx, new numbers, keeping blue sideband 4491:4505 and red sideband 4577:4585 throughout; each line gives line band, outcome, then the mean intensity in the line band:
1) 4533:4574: -0.9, 46.2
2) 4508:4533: 0.3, 44.8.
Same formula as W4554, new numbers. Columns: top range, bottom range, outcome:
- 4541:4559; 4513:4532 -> 1.05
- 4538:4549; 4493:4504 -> 1.01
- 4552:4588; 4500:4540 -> 1.03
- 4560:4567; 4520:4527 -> 1.07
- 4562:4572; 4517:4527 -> 1.07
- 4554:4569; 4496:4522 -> 0.99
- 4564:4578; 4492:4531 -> 1.05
